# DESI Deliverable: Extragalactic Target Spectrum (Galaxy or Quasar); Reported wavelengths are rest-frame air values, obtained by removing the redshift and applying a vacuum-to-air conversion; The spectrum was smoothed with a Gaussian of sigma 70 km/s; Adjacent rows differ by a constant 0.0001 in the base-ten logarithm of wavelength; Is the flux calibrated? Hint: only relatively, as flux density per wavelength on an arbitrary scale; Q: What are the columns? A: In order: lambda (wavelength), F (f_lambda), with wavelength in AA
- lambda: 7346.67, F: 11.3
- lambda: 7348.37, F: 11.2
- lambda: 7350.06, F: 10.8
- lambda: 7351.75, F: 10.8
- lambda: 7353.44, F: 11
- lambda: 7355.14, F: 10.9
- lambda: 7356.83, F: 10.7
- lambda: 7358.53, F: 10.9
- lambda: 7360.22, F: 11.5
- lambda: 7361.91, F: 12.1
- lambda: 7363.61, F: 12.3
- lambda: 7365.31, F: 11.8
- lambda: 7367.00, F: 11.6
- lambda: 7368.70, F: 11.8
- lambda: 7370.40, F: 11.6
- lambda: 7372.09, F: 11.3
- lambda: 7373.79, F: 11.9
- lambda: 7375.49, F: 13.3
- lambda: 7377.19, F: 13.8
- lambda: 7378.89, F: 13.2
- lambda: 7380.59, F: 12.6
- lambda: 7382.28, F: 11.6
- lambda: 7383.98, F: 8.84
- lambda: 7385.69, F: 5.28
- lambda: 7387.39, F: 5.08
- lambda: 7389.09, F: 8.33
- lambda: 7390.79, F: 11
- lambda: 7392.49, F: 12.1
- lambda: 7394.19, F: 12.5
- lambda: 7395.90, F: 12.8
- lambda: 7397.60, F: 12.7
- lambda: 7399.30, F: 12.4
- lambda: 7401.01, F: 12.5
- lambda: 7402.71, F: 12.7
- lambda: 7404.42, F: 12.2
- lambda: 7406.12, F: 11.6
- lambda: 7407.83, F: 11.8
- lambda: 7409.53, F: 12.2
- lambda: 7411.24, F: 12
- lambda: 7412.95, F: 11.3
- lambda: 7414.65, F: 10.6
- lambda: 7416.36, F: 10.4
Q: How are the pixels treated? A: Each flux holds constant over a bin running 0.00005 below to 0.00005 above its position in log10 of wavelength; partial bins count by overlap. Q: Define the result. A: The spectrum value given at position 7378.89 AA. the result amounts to 13.2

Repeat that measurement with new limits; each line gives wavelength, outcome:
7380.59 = 12.6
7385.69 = 5.28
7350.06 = 10.8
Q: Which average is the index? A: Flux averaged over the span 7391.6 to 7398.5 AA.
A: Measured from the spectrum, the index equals 12.5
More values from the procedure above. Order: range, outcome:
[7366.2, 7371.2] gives 11.7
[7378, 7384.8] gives 11.6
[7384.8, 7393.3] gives 8.34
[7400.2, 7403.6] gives 12.6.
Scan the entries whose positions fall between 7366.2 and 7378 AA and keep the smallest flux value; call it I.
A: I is 11.3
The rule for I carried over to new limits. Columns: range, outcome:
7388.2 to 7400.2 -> 8.33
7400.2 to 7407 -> 11.6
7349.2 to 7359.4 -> 10.7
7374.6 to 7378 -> 13.3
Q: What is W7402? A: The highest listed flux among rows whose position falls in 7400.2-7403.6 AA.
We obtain 12.7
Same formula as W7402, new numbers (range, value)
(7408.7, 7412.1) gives 12.2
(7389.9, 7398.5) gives 12.8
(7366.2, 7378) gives 13.8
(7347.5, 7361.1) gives 11.5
